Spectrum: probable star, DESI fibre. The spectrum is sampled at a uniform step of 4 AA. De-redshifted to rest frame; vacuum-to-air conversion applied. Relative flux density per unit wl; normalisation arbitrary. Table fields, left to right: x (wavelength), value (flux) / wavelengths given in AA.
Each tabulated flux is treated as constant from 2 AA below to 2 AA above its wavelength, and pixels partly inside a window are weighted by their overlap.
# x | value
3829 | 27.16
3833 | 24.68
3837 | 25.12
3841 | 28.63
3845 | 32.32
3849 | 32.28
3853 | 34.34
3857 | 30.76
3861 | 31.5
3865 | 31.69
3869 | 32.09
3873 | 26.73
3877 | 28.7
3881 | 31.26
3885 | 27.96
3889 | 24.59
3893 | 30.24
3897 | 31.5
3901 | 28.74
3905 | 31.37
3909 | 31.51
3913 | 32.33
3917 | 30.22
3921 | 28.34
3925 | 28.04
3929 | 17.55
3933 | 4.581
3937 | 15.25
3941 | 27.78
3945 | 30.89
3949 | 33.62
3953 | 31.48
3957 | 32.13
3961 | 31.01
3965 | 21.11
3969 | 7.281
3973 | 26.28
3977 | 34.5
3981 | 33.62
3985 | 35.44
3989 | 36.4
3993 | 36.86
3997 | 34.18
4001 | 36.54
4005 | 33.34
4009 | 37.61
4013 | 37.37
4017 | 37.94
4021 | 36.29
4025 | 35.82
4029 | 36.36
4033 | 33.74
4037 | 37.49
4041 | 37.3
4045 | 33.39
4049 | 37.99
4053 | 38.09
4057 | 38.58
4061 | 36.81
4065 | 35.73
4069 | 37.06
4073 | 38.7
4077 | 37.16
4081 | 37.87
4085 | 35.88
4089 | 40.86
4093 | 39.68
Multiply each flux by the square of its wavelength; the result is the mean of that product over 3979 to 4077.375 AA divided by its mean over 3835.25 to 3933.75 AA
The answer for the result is 1.36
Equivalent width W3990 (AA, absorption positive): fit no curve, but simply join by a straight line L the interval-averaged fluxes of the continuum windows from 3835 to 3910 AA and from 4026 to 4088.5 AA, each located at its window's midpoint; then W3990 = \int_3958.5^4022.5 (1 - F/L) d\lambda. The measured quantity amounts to 4.3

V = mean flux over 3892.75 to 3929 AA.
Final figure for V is 29.6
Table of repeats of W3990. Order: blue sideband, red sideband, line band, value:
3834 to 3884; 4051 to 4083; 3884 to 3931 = 5.0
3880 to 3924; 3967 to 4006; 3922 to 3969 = 9.9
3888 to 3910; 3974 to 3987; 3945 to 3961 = 0.2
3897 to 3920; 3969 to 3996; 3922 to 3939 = 7.7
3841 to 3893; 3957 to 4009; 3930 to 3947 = 6.2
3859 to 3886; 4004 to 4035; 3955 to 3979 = 6.1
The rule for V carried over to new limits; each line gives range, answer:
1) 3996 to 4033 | 36.1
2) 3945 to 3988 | 28.9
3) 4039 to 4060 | 37.1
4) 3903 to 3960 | 26.9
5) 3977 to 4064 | 36.2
